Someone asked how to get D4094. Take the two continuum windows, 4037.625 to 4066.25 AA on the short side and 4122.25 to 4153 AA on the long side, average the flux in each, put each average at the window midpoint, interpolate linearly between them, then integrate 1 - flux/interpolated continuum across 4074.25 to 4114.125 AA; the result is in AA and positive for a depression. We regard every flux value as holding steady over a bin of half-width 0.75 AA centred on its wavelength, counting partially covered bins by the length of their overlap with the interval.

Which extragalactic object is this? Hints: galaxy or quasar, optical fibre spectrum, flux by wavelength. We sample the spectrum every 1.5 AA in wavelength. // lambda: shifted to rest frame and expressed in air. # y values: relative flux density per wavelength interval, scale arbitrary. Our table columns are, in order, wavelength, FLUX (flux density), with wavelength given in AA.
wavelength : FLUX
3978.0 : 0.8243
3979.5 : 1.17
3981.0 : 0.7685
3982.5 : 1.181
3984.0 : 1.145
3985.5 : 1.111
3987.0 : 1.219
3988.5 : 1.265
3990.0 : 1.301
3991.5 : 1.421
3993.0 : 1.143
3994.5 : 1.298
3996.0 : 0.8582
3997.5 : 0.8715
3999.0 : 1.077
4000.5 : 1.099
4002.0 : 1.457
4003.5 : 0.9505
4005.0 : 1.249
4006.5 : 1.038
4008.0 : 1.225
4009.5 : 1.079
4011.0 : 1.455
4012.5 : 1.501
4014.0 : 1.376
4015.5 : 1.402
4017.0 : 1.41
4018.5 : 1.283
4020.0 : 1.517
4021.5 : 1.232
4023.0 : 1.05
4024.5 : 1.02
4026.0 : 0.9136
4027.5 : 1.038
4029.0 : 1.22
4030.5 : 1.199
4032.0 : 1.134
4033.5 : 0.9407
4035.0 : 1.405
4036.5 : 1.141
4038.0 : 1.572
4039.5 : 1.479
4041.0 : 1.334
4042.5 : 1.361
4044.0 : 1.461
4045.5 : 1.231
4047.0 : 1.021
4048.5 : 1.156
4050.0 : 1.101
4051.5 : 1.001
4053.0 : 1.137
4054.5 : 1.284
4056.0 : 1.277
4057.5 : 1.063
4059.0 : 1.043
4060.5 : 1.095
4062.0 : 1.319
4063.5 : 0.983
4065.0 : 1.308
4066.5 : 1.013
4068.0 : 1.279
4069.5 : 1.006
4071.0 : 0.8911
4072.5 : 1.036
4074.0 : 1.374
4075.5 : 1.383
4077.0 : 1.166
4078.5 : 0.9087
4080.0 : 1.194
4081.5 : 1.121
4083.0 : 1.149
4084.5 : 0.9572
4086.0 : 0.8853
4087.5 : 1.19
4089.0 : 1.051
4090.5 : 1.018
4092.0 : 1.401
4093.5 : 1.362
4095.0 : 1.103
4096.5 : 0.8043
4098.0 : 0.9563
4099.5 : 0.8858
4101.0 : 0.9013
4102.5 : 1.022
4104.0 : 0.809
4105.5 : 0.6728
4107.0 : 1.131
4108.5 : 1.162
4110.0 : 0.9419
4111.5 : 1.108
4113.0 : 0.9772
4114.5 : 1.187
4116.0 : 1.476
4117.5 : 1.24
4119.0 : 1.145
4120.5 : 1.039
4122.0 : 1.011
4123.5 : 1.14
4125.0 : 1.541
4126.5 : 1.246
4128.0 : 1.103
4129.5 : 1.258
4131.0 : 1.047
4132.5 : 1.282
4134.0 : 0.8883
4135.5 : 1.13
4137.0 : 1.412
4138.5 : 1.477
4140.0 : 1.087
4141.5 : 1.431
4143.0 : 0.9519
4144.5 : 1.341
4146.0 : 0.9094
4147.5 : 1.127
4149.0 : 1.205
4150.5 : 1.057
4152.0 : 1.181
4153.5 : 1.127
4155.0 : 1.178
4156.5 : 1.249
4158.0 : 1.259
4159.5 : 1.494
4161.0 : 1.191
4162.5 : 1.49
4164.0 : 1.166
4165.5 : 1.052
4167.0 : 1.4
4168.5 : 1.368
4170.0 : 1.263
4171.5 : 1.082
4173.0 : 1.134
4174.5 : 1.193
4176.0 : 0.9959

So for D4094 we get 4.9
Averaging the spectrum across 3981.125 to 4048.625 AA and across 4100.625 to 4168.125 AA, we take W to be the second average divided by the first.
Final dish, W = 0.96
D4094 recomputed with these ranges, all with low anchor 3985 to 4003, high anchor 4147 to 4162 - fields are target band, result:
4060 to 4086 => 1.56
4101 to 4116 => 2.27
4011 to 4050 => -2.43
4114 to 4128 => -0.17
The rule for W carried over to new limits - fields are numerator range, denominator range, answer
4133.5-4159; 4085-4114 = 1.16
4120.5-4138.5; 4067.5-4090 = 1.08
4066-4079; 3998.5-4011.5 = 0.95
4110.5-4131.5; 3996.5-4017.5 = 0.97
